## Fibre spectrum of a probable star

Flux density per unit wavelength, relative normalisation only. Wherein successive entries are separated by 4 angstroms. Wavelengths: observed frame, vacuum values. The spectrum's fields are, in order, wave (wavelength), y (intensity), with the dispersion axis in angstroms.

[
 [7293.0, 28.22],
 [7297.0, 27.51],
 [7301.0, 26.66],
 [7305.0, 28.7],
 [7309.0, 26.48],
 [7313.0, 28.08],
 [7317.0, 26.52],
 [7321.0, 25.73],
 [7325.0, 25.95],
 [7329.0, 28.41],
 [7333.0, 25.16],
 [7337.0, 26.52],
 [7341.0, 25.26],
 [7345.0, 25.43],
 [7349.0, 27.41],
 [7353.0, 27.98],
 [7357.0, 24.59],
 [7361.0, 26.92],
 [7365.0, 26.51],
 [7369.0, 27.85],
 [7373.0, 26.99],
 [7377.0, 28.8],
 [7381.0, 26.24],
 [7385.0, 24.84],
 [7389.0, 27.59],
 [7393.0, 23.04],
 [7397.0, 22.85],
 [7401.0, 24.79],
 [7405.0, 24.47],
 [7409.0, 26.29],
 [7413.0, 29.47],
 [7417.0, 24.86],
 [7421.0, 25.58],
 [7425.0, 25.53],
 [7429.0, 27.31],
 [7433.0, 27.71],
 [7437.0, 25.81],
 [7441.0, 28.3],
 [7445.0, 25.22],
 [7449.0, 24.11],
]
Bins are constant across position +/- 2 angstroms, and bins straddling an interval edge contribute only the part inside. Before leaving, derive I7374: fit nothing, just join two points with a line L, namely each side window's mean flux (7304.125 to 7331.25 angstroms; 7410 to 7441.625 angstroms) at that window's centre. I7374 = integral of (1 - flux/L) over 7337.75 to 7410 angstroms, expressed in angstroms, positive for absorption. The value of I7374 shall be 2.39 angstroms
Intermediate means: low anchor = 27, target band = 26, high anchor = 26.7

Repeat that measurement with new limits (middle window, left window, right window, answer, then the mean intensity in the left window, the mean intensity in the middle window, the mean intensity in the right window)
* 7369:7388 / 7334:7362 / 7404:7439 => -0.4 angstroms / 26.2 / 26.9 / 26.4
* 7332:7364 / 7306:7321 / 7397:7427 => 0.4 angstroms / 27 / 26.2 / 25.7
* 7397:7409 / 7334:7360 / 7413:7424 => 0.7 angstroms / 26.2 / 24.6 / 26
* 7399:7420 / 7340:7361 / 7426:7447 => 0.5 angstroms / 26.3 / 26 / 26.8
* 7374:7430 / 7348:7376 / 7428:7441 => 2.5 angstroms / 26.9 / 25.8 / 27.1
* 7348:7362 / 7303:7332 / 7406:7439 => 0.1 angstroms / 27.1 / 26.7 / 26.5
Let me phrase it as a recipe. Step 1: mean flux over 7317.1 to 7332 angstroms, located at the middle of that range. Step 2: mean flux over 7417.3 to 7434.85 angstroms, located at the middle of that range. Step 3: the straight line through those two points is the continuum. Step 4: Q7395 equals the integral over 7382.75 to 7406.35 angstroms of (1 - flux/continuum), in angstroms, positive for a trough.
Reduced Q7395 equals 1.6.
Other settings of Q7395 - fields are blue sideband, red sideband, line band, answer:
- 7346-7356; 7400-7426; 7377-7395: 0.45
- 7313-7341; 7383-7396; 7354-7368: -0.35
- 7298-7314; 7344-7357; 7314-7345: 0.94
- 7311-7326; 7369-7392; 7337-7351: 0.31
